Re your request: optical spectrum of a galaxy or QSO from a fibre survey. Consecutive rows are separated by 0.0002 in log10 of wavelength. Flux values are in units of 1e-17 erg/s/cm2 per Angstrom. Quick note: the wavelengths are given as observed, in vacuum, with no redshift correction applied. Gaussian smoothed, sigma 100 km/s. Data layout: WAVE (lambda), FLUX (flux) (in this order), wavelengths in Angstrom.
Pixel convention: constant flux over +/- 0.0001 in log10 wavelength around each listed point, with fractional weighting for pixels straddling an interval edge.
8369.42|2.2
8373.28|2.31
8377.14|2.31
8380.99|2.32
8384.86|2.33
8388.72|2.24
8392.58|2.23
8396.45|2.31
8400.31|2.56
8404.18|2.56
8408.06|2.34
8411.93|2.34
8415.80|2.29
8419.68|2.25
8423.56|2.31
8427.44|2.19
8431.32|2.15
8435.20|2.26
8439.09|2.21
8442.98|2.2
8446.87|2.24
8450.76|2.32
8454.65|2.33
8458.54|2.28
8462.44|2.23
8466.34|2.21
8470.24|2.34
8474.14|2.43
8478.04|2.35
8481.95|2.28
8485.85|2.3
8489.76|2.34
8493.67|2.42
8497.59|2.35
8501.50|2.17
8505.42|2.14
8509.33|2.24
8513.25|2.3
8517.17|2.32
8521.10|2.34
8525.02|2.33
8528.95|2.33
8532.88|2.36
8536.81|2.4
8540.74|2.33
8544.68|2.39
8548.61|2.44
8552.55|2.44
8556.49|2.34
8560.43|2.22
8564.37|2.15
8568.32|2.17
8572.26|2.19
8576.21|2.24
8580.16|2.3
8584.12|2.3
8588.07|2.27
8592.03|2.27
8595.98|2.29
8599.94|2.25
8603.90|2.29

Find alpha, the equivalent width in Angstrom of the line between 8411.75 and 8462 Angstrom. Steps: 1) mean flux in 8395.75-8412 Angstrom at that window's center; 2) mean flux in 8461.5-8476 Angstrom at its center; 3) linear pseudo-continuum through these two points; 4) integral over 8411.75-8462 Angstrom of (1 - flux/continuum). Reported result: 2.46 Angstrom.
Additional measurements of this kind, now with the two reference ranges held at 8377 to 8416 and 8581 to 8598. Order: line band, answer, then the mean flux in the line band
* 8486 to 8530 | 0.3 Angstrom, 2.3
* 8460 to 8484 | 0.2 Angstrom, 2.31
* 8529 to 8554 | -0.9 Angstrom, 2.39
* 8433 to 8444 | 0.5 Angstrom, 2.22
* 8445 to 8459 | 0.2 Angstrom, 2.3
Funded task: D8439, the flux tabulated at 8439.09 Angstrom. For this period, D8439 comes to 2.21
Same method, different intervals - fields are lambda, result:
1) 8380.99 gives 2.32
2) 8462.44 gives 2.23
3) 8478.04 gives 2.35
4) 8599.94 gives 2.25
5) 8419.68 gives 2.25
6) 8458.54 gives 2.28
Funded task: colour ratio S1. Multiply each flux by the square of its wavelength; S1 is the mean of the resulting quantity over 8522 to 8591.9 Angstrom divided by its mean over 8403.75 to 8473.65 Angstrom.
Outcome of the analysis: 1.04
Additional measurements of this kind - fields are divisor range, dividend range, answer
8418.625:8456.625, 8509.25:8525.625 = 1.05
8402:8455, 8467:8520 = 1.02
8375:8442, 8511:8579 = 1.04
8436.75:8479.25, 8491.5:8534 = 1.02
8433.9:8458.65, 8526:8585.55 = 1.05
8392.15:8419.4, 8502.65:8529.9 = 0.99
